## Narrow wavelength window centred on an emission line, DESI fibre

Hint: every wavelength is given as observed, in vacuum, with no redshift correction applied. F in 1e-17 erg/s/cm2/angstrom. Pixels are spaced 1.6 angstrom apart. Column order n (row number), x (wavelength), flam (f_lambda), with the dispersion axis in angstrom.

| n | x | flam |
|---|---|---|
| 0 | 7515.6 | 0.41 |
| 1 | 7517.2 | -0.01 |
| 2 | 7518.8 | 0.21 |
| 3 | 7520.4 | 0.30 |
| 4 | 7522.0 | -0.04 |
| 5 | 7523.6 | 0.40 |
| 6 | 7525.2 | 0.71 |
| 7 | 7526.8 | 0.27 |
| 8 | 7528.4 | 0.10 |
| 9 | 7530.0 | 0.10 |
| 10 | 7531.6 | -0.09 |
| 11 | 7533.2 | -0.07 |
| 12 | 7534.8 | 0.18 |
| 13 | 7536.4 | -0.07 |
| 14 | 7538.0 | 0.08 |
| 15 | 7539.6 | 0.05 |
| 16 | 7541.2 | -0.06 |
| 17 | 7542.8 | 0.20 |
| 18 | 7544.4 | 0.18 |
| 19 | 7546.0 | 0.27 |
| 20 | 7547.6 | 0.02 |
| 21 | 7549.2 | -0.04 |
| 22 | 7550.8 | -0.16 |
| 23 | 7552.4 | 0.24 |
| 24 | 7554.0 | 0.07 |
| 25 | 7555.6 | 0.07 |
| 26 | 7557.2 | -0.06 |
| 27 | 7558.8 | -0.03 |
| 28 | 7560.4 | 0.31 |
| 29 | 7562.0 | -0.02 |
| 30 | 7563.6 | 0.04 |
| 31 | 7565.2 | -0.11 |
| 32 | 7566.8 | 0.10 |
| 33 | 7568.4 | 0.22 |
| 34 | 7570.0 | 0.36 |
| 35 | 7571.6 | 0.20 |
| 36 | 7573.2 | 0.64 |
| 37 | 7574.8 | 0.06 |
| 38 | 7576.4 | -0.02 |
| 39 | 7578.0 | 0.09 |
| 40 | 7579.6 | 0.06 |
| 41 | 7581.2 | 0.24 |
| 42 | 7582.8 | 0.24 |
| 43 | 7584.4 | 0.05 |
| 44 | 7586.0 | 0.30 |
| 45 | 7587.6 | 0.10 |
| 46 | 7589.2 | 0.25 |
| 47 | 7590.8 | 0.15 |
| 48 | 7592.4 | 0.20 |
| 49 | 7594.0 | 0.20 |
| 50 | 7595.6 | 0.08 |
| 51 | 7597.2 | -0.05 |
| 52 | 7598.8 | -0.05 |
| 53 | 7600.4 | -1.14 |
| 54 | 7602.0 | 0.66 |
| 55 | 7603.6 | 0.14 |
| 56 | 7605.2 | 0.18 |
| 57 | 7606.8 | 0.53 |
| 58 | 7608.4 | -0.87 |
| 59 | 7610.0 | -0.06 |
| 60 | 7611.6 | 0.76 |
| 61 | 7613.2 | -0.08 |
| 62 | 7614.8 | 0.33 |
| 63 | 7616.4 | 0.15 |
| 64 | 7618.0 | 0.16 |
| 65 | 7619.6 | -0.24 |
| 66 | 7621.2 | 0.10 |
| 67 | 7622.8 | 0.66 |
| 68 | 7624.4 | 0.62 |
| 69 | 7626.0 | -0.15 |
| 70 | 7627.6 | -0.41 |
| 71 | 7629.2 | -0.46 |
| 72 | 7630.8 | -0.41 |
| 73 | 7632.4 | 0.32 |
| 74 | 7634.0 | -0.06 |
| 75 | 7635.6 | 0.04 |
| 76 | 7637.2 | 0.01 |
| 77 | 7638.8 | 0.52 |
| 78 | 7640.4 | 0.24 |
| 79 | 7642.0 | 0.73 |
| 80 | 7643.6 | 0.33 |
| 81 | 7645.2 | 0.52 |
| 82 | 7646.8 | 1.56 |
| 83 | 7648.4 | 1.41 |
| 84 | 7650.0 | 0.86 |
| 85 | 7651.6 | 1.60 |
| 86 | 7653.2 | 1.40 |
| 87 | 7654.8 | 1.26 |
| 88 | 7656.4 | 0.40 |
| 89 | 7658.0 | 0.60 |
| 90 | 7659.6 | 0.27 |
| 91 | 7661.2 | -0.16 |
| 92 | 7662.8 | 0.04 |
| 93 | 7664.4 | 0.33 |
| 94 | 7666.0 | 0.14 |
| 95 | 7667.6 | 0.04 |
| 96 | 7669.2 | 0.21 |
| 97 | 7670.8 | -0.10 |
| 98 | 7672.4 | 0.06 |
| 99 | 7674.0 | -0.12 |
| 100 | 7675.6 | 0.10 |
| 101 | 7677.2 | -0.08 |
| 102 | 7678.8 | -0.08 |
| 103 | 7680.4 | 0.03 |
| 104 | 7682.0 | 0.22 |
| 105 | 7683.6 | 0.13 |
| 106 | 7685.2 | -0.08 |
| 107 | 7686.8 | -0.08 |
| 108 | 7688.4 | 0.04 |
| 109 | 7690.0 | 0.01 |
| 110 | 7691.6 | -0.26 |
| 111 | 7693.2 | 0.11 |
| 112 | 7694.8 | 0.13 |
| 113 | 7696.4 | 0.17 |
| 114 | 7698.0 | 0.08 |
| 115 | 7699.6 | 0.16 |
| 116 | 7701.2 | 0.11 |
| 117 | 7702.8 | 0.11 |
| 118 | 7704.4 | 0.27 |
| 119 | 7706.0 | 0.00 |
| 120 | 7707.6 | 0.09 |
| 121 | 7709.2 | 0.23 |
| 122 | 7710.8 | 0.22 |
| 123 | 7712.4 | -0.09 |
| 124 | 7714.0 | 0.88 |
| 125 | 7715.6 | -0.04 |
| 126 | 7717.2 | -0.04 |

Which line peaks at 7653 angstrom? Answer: [O II] 3727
